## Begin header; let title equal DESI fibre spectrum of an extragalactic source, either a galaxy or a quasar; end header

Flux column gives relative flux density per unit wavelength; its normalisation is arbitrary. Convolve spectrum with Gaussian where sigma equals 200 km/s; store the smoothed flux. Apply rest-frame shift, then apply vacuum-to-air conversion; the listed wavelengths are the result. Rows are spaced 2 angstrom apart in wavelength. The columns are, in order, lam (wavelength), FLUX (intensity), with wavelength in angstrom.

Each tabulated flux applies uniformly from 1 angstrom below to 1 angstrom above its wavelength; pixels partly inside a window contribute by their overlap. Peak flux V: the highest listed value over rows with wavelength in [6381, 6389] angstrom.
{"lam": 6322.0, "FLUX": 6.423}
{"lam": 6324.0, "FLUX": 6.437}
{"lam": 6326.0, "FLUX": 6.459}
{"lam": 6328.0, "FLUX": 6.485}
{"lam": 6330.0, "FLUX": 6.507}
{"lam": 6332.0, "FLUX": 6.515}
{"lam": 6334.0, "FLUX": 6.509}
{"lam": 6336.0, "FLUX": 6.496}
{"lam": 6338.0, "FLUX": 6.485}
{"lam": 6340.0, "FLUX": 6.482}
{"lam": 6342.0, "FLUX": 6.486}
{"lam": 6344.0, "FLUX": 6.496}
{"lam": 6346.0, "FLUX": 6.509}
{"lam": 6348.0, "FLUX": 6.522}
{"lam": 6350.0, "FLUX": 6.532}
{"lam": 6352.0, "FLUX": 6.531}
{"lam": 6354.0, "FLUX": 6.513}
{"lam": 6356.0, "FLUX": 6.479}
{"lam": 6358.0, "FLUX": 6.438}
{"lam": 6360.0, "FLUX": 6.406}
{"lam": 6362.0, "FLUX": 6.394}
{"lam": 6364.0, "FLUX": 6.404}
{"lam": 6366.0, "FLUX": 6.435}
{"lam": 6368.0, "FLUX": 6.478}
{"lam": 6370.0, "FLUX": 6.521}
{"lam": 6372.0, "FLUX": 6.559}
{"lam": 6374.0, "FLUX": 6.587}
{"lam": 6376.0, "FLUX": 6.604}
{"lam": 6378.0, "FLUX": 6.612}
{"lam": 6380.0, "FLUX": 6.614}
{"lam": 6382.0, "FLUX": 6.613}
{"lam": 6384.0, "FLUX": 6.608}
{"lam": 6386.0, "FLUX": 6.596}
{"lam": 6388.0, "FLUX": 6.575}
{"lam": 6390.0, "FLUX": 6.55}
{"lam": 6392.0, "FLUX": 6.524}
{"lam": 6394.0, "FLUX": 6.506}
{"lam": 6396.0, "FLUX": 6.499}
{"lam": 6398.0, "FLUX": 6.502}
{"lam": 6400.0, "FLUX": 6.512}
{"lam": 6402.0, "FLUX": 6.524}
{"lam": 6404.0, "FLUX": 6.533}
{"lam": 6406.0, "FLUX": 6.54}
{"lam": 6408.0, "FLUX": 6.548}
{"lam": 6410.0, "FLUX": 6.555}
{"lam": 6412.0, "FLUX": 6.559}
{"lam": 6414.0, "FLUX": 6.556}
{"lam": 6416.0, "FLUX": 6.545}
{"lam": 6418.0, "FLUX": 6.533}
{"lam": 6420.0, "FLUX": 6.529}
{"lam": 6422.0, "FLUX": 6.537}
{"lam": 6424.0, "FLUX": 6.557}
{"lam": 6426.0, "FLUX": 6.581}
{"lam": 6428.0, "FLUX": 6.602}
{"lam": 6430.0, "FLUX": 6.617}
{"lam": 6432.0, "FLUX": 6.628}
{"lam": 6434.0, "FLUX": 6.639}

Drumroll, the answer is 6.613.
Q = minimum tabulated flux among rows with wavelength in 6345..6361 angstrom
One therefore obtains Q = 6.406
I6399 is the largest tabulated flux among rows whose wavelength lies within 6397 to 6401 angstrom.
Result 6.512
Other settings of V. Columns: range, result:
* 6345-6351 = 6.532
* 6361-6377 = 6.604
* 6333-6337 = 6.509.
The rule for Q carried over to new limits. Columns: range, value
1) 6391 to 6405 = 6.499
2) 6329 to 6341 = 6.482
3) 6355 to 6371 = 6.394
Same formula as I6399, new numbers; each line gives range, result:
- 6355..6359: 6.479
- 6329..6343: 6.515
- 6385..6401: 6.596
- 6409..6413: 6.559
